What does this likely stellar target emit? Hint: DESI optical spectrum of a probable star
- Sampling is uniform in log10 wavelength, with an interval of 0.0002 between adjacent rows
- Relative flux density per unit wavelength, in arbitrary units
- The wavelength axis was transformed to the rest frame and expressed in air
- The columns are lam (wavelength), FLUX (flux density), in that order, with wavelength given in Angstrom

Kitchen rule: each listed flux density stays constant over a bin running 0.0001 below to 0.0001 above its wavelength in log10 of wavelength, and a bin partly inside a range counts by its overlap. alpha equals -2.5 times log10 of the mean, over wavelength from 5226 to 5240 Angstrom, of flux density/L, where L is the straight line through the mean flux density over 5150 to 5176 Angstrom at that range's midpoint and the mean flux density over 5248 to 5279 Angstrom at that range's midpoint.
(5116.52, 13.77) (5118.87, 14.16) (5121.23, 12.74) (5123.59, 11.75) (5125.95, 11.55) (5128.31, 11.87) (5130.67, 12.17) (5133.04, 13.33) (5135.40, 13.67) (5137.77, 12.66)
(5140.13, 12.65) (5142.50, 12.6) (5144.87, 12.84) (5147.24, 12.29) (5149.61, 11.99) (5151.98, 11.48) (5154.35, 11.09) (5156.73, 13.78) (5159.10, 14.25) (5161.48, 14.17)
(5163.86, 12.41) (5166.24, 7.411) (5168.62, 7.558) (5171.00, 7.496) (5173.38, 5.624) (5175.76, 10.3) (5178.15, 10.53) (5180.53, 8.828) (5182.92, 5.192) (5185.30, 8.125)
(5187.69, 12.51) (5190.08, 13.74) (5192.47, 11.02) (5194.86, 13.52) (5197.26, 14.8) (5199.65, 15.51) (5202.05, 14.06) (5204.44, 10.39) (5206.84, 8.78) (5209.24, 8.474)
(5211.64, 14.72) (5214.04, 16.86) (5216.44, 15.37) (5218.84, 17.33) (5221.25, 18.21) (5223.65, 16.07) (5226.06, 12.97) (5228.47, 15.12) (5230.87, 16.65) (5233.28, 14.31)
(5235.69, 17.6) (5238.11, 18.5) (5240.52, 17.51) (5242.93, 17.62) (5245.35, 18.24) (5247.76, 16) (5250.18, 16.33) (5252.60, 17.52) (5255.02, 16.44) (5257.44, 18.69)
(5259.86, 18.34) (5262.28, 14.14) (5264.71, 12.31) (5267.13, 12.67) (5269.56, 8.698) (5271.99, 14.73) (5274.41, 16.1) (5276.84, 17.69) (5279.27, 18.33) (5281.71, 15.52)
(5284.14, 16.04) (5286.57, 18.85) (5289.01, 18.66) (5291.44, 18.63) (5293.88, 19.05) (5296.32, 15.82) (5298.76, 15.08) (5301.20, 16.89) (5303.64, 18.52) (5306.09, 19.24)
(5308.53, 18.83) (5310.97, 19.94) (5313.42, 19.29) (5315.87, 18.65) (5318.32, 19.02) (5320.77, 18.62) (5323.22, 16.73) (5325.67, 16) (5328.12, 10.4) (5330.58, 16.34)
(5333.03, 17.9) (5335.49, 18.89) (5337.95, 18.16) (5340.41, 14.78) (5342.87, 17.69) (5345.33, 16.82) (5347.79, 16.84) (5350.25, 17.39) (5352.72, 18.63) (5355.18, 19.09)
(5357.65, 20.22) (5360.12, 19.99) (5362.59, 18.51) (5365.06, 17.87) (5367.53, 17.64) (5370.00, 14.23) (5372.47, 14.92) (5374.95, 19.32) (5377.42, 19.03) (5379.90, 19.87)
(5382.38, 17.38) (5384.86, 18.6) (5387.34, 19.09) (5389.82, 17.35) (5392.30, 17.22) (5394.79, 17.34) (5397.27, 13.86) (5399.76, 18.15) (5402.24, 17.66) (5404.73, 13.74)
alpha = -0.16 mag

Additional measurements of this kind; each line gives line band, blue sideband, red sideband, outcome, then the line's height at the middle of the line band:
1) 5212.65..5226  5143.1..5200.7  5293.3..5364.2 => -0.25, 13.1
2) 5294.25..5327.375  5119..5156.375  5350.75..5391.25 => -0.07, 16.7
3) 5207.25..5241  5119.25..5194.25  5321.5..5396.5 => -0.16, 13.3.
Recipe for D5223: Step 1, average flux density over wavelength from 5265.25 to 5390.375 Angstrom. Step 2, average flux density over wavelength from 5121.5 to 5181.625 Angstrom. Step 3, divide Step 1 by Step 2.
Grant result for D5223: 1.52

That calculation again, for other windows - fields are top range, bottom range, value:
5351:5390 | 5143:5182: 1.70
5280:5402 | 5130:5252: 1.35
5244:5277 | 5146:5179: 1.44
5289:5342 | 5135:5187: 1.63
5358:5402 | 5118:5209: 1.54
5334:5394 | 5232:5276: 1.13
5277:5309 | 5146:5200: 1.61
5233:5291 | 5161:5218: 1.47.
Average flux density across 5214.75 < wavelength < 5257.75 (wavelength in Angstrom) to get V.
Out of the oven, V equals 16.7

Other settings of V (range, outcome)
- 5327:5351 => 16.5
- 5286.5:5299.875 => 17.6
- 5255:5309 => 16.5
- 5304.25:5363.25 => 17.8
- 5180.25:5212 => 11.4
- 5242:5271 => 15.6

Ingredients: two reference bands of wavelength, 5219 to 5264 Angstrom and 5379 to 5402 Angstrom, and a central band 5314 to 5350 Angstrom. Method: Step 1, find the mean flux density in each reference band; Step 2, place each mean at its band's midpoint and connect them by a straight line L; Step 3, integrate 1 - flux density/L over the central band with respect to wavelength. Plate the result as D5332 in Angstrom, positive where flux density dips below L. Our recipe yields 0.6 Angstrom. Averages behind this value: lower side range 16.6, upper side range 17.6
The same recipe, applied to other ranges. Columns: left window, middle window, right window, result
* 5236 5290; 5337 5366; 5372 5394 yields -0.5 Angstrom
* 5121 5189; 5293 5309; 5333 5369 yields -1.3 Angstrom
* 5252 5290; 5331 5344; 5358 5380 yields -0.1 Angstrom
